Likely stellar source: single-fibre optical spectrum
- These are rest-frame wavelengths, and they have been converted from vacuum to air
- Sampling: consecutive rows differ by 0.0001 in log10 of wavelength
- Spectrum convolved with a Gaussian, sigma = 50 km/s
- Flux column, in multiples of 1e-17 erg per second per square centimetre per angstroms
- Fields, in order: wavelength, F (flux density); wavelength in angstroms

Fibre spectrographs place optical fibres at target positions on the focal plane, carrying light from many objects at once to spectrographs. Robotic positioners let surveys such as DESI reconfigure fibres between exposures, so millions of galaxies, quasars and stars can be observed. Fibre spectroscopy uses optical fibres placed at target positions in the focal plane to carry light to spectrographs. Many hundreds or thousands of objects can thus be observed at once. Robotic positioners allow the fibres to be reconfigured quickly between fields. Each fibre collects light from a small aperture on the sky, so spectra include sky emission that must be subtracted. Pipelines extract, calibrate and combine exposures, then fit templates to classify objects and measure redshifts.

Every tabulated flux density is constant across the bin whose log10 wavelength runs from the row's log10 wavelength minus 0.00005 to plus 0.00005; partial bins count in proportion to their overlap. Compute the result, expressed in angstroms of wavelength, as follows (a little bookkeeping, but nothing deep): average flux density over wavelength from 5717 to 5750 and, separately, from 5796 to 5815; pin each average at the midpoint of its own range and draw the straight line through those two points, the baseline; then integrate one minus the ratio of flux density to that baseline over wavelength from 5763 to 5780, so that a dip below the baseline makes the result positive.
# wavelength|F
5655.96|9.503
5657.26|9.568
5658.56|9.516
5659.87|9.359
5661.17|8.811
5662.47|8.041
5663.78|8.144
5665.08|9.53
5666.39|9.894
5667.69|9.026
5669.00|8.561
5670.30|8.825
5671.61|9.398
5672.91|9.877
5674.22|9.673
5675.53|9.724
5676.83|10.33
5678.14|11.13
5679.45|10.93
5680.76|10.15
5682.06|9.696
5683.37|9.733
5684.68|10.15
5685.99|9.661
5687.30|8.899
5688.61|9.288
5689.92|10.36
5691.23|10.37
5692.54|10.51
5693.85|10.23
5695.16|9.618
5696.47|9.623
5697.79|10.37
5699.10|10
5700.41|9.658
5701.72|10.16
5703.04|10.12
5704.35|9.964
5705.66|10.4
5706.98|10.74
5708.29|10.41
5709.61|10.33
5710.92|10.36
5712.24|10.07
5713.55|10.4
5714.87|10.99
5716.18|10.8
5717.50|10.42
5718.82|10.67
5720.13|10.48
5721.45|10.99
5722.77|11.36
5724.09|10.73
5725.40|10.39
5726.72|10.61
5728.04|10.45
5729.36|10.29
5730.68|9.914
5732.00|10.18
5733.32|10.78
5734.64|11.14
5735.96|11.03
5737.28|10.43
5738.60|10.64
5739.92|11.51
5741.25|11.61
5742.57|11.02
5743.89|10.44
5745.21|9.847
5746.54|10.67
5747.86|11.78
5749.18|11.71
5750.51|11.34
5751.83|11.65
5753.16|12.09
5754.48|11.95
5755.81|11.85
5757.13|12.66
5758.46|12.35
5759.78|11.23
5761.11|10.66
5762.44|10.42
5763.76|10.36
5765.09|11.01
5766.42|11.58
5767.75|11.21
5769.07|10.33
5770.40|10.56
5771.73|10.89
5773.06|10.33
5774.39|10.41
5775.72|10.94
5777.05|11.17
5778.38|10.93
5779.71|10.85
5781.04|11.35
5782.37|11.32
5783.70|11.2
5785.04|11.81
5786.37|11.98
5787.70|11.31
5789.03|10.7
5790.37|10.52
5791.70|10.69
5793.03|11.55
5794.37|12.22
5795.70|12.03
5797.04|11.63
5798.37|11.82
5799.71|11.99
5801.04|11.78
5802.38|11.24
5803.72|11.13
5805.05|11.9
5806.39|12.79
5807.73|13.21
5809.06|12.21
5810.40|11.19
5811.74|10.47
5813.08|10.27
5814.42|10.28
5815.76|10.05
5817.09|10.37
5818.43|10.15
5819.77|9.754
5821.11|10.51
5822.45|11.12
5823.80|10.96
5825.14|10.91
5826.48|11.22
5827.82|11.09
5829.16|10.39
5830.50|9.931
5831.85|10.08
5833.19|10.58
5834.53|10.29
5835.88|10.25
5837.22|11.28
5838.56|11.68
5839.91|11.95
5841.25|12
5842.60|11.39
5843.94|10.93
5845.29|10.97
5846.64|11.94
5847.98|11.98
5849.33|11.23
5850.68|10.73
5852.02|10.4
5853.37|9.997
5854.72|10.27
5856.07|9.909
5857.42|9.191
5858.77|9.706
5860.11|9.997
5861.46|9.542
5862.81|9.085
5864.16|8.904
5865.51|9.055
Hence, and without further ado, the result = 0.6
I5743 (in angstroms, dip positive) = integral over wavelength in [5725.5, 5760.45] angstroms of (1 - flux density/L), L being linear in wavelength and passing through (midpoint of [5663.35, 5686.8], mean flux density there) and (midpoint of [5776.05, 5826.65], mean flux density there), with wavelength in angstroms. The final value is -1.9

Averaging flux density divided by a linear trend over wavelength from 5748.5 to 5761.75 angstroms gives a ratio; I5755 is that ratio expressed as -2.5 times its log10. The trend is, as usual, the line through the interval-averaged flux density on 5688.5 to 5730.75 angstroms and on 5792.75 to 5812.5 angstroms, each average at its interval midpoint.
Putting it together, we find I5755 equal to -0.07 mag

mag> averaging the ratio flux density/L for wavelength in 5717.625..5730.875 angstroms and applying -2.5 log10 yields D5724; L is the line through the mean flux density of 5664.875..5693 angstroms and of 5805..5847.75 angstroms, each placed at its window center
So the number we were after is -0.05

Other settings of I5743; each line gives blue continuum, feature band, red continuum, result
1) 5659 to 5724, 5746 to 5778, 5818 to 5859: -2.7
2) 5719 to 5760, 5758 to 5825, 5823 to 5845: -0.8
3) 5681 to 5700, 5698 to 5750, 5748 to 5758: 1.7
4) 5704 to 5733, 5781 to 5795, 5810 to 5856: -0.9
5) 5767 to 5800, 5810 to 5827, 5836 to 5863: 0.6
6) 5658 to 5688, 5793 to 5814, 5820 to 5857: -2.2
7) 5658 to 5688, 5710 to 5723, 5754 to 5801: -0.5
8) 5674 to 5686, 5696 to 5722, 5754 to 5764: 0.7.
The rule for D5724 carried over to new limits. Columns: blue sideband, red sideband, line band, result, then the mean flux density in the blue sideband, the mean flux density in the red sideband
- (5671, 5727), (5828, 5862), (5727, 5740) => -0.03 mag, 10.2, 10.7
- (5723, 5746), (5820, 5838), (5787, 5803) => -0.08 mag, 10.7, 10.6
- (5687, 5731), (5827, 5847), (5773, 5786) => -0.04 mag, 10.3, 11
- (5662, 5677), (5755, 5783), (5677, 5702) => -0.05 mag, 9.23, 11.1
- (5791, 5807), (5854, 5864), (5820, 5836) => 0.01 mag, 11.7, 9.64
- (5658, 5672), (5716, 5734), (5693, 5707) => -0.02 mag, 9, 10.6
